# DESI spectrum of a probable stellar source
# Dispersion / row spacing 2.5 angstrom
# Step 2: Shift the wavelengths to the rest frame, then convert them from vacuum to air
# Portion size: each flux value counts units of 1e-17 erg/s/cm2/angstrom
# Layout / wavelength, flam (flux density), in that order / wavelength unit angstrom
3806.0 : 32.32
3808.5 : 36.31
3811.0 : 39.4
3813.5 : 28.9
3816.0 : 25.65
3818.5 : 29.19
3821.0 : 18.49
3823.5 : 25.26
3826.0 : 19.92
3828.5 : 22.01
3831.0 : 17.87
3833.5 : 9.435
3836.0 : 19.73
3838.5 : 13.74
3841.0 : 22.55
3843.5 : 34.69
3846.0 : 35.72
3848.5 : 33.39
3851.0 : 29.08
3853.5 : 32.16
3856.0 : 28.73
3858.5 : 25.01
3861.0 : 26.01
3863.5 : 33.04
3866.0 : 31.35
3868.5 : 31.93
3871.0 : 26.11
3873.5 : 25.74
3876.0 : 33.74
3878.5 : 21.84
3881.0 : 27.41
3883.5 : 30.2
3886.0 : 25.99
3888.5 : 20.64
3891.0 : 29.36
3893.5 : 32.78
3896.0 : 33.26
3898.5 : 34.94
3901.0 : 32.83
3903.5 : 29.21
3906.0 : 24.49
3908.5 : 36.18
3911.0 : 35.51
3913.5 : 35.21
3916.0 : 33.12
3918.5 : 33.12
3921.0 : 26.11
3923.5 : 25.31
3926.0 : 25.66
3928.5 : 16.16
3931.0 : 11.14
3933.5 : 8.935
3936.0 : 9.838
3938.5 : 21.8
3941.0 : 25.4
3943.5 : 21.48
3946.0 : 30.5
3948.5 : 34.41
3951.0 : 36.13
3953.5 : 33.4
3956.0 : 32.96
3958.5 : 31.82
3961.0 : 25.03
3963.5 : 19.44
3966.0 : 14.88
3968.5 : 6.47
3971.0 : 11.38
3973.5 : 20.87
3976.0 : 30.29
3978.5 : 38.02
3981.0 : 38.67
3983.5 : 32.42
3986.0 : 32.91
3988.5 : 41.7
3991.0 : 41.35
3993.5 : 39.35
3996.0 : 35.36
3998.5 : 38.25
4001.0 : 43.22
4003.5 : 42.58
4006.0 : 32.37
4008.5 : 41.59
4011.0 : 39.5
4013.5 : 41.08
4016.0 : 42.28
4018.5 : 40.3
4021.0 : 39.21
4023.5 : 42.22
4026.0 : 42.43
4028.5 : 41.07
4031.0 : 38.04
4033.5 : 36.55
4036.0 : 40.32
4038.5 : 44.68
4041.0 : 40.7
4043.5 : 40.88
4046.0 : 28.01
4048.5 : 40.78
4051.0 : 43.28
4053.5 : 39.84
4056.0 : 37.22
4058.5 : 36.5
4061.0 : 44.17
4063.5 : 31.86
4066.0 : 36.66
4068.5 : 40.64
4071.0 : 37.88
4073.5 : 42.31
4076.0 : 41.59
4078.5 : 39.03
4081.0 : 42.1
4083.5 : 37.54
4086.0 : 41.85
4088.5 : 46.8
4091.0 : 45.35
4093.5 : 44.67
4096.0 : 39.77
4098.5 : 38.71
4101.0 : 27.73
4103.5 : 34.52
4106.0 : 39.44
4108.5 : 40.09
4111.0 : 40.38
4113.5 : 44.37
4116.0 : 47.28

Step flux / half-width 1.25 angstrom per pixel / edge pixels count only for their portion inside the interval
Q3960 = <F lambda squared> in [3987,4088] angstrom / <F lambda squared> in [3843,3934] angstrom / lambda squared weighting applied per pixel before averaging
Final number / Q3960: 1.49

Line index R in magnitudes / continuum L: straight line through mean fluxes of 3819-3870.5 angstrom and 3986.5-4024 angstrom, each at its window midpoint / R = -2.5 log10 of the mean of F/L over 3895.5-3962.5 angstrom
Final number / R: 0.20 mag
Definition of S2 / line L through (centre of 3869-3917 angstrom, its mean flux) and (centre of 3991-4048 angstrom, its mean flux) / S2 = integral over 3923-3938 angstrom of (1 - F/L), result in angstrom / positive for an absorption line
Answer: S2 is 7.7 angstrom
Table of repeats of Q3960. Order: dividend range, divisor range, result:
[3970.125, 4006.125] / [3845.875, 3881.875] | 1.27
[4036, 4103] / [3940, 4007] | 1.35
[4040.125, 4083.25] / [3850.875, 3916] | 1.43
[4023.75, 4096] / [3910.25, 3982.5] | 1.68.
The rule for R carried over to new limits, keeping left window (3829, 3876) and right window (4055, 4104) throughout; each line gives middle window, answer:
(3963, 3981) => 0.48 mag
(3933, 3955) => 0.25 mag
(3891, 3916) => -0.11 mag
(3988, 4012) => -0.13 mag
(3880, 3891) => 0.08 mag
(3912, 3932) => 0.17 mag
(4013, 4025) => -0.14 mag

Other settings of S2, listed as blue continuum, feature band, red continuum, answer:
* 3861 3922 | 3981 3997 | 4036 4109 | -0.99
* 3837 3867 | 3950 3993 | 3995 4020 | 9.69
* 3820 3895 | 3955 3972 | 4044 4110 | 6.36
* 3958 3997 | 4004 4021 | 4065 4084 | -3.61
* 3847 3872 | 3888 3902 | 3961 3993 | -0.98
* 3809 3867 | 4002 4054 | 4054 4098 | -3.41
